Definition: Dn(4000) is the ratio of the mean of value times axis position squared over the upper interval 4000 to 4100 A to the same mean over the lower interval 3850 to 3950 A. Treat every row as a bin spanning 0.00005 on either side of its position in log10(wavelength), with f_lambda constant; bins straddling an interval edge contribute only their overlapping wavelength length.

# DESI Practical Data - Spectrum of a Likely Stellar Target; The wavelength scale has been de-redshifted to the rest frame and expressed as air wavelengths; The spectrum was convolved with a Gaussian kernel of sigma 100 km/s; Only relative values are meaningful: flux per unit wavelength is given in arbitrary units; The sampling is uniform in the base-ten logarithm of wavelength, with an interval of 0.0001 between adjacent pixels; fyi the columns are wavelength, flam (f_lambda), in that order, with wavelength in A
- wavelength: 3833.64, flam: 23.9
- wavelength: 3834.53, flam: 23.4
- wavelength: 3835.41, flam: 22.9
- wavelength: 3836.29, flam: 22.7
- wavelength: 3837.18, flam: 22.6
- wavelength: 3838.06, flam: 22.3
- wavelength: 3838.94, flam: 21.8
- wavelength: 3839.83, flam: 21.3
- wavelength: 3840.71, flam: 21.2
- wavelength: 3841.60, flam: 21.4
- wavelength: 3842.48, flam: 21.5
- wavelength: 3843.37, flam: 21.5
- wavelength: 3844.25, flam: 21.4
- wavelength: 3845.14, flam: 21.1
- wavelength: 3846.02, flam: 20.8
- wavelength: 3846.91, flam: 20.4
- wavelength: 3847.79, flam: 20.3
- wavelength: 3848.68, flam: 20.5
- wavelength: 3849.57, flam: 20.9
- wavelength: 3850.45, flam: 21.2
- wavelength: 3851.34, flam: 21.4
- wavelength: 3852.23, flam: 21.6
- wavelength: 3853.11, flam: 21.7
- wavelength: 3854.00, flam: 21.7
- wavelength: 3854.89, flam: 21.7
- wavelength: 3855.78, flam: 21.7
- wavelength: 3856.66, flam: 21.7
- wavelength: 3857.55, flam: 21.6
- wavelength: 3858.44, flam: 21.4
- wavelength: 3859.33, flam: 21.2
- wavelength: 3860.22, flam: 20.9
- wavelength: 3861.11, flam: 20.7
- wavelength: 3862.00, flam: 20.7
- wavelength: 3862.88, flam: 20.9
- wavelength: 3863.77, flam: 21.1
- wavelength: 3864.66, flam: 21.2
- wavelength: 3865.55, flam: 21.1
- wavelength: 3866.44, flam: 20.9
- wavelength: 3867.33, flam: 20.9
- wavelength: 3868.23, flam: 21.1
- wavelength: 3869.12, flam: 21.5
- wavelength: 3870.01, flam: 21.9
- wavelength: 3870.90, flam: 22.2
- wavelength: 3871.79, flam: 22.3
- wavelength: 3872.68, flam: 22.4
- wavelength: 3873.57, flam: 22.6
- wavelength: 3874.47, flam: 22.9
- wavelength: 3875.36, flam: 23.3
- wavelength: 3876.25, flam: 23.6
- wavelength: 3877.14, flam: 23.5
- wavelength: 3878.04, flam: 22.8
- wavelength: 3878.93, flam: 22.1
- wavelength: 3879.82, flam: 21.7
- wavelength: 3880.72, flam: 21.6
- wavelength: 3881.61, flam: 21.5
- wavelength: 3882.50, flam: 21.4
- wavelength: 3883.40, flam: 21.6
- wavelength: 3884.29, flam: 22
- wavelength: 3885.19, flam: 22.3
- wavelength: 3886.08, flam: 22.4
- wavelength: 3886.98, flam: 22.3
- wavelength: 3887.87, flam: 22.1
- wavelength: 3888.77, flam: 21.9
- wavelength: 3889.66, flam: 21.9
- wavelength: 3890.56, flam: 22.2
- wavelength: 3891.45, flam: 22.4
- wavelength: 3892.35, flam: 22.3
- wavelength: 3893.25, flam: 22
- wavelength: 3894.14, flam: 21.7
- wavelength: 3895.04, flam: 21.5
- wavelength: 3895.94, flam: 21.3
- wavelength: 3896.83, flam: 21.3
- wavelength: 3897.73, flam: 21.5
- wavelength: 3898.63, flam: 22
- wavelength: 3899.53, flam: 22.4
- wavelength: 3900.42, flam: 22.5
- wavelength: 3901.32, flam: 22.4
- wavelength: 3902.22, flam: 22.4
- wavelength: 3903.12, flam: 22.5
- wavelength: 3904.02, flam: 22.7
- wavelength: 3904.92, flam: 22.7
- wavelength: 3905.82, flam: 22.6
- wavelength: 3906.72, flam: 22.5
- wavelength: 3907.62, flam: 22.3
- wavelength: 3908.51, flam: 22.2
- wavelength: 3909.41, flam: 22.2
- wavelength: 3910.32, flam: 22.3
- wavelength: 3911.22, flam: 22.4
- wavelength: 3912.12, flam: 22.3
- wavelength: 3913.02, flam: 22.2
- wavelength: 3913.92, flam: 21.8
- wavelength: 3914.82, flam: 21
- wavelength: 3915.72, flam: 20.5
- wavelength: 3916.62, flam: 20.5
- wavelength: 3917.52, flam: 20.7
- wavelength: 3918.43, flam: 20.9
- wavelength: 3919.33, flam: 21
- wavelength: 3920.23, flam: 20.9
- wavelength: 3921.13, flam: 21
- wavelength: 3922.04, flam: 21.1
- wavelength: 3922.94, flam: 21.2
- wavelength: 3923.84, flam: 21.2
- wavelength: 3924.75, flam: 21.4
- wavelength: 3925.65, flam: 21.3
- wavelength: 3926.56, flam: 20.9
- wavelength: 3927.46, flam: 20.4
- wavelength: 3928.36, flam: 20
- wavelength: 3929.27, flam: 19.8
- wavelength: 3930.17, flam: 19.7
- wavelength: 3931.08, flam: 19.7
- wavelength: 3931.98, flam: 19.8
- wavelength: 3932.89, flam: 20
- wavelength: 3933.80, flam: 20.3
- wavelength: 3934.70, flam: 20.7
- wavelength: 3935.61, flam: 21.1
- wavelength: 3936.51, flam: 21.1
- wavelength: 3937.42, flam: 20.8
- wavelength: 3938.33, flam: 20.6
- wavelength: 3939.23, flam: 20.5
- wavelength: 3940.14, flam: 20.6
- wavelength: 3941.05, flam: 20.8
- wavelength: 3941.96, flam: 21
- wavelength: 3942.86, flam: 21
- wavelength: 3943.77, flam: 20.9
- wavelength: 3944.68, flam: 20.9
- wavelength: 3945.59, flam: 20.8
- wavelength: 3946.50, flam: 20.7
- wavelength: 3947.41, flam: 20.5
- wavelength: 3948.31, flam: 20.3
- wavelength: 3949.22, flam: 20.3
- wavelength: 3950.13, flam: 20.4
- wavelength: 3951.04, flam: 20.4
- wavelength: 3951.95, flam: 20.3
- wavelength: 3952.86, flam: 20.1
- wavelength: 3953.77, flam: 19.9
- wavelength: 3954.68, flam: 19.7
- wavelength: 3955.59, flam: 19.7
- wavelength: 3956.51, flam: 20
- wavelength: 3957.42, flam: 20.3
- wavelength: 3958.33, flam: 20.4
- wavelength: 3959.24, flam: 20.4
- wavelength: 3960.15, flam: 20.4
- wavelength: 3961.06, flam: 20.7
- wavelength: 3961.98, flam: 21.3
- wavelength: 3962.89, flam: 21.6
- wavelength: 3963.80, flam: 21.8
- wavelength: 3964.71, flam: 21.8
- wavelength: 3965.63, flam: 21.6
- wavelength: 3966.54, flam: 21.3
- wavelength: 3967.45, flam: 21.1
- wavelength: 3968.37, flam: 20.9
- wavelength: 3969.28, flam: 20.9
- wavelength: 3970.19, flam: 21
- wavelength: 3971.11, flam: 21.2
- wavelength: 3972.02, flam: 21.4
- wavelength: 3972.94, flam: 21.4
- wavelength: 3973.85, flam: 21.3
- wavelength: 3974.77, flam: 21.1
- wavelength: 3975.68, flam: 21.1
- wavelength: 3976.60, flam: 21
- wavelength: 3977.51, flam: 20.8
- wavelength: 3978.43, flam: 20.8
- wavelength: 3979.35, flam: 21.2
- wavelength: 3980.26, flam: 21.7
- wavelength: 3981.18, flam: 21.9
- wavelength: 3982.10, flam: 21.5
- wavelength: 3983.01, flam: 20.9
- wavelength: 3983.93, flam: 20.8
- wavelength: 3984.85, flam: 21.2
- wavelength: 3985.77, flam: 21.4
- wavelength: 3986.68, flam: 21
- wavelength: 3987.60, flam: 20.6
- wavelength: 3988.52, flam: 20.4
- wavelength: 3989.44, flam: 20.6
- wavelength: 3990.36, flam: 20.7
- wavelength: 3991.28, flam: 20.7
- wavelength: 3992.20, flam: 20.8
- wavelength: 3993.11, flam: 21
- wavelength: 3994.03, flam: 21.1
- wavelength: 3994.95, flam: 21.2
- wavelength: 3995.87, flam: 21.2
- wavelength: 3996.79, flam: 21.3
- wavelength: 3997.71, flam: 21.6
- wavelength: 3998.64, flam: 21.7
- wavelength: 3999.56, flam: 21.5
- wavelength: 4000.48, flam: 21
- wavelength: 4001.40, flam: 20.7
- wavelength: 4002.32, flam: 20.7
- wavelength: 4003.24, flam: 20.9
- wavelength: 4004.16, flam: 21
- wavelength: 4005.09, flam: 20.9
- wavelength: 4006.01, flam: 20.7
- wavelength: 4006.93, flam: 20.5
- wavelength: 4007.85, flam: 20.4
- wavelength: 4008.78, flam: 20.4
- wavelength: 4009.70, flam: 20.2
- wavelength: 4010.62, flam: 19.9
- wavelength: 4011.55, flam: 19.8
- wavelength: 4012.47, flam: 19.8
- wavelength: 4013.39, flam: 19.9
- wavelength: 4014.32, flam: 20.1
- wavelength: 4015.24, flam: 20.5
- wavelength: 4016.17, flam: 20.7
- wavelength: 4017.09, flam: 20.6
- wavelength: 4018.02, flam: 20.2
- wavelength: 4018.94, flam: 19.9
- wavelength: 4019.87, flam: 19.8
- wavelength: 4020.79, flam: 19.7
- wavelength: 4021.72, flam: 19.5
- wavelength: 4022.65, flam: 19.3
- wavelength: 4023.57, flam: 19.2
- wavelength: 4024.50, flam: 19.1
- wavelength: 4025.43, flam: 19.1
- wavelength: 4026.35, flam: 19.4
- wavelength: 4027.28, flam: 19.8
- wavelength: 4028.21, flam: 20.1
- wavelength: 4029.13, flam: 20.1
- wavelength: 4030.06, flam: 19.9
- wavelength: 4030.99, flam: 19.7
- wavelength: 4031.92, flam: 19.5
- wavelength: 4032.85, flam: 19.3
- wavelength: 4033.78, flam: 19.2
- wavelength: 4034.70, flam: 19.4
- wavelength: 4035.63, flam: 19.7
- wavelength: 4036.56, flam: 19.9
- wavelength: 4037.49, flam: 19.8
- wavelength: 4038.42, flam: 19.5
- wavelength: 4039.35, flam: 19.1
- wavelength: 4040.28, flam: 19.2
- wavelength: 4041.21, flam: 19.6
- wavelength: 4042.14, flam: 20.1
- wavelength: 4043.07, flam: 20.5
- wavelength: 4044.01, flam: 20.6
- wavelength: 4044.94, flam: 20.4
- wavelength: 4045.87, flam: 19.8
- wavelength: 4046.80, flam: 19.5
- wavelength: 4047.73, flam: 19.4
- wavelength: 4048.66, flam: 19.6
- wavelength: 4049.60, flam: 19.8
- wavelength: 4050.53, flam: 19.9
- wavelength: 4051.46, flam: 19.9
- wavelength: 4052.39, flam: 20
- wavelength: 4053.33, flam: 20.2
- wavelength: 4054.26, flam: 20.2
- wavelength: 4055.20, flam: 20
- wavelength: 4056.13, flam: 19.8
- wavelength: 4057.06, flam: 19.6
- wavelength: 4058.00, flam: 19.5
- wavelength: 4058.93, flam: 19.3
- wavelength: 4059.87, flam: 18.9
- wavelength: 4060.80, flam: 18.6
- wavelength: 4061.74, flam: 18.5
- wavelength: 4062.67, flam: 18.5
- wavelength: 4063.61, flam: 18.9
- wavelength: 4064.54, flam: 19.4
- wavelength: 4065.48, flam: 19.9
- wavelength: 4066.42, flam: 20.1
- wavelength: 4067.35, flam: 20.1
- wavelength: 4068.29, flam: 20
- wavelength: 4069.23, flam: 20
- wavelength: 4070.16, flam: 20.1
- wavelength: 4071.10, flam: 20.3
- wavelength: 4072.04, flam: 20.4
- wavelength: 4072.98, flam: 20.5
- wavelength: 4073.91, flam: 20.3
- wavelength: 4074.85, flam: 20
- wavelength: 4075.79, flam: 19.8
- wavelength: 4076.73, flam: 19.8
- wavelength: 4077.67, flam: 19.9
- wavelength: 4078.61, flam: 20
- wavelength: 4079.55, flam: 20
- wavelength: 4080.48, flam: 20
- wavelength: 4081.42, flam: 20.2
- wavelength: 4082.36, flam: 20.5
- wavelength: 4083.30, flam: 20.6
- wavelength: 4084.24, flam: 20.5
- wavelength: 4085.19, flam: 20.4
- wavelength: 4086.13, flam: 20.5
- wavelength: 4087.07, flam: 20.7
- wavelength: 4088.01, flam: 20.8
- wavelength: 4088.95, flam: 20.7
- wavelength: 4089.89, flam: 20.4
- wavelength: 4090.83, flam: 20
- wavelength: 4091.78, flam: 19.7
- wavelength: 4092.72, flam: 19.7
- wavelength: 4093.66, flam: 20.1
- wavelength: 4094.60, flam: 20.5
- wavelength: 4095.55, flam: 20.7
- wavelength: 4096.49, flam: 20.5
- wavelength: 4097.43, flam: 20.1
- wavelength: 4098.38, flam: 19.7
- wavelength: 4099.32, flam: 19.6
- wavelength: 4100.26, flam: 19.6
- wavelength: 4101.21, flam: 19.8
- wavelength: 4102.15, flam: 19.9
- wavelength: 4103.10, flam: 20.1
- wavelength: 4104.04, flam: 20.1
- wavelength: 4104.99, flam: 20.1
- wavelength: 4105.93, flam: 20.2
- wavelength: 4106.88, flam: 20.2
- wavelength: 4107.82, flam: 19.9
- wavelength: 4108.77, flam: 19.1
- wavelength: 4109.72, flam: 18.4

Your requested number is 1.0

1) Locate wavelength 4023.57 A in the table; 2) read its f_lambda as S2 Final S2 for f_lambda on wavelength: 19.2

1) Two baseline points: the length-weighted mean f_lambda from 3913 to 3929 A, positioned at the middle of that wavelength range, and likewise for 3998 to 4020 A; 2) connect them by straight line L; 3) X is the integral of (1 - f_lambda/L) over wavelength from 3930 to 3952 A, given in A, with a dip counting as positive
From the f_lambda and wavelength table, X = 0.3 A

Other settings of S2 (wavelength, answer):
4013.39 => 19.9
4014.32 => 20.1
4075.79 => 19.8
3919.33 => 21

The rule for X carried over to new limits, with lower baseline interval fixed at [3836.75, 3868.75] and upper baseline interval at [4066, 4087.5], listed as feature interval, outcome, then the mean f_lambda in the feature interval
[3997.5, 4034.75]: 0.6 A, 20.1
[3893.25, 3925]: -1.1 A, 21.8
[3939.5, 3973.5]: 0.0 A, 20.8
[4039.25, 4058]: 0.4 A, 19.9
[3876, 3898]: -1.0 A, 22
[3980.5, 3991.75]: -0.2 A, 21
